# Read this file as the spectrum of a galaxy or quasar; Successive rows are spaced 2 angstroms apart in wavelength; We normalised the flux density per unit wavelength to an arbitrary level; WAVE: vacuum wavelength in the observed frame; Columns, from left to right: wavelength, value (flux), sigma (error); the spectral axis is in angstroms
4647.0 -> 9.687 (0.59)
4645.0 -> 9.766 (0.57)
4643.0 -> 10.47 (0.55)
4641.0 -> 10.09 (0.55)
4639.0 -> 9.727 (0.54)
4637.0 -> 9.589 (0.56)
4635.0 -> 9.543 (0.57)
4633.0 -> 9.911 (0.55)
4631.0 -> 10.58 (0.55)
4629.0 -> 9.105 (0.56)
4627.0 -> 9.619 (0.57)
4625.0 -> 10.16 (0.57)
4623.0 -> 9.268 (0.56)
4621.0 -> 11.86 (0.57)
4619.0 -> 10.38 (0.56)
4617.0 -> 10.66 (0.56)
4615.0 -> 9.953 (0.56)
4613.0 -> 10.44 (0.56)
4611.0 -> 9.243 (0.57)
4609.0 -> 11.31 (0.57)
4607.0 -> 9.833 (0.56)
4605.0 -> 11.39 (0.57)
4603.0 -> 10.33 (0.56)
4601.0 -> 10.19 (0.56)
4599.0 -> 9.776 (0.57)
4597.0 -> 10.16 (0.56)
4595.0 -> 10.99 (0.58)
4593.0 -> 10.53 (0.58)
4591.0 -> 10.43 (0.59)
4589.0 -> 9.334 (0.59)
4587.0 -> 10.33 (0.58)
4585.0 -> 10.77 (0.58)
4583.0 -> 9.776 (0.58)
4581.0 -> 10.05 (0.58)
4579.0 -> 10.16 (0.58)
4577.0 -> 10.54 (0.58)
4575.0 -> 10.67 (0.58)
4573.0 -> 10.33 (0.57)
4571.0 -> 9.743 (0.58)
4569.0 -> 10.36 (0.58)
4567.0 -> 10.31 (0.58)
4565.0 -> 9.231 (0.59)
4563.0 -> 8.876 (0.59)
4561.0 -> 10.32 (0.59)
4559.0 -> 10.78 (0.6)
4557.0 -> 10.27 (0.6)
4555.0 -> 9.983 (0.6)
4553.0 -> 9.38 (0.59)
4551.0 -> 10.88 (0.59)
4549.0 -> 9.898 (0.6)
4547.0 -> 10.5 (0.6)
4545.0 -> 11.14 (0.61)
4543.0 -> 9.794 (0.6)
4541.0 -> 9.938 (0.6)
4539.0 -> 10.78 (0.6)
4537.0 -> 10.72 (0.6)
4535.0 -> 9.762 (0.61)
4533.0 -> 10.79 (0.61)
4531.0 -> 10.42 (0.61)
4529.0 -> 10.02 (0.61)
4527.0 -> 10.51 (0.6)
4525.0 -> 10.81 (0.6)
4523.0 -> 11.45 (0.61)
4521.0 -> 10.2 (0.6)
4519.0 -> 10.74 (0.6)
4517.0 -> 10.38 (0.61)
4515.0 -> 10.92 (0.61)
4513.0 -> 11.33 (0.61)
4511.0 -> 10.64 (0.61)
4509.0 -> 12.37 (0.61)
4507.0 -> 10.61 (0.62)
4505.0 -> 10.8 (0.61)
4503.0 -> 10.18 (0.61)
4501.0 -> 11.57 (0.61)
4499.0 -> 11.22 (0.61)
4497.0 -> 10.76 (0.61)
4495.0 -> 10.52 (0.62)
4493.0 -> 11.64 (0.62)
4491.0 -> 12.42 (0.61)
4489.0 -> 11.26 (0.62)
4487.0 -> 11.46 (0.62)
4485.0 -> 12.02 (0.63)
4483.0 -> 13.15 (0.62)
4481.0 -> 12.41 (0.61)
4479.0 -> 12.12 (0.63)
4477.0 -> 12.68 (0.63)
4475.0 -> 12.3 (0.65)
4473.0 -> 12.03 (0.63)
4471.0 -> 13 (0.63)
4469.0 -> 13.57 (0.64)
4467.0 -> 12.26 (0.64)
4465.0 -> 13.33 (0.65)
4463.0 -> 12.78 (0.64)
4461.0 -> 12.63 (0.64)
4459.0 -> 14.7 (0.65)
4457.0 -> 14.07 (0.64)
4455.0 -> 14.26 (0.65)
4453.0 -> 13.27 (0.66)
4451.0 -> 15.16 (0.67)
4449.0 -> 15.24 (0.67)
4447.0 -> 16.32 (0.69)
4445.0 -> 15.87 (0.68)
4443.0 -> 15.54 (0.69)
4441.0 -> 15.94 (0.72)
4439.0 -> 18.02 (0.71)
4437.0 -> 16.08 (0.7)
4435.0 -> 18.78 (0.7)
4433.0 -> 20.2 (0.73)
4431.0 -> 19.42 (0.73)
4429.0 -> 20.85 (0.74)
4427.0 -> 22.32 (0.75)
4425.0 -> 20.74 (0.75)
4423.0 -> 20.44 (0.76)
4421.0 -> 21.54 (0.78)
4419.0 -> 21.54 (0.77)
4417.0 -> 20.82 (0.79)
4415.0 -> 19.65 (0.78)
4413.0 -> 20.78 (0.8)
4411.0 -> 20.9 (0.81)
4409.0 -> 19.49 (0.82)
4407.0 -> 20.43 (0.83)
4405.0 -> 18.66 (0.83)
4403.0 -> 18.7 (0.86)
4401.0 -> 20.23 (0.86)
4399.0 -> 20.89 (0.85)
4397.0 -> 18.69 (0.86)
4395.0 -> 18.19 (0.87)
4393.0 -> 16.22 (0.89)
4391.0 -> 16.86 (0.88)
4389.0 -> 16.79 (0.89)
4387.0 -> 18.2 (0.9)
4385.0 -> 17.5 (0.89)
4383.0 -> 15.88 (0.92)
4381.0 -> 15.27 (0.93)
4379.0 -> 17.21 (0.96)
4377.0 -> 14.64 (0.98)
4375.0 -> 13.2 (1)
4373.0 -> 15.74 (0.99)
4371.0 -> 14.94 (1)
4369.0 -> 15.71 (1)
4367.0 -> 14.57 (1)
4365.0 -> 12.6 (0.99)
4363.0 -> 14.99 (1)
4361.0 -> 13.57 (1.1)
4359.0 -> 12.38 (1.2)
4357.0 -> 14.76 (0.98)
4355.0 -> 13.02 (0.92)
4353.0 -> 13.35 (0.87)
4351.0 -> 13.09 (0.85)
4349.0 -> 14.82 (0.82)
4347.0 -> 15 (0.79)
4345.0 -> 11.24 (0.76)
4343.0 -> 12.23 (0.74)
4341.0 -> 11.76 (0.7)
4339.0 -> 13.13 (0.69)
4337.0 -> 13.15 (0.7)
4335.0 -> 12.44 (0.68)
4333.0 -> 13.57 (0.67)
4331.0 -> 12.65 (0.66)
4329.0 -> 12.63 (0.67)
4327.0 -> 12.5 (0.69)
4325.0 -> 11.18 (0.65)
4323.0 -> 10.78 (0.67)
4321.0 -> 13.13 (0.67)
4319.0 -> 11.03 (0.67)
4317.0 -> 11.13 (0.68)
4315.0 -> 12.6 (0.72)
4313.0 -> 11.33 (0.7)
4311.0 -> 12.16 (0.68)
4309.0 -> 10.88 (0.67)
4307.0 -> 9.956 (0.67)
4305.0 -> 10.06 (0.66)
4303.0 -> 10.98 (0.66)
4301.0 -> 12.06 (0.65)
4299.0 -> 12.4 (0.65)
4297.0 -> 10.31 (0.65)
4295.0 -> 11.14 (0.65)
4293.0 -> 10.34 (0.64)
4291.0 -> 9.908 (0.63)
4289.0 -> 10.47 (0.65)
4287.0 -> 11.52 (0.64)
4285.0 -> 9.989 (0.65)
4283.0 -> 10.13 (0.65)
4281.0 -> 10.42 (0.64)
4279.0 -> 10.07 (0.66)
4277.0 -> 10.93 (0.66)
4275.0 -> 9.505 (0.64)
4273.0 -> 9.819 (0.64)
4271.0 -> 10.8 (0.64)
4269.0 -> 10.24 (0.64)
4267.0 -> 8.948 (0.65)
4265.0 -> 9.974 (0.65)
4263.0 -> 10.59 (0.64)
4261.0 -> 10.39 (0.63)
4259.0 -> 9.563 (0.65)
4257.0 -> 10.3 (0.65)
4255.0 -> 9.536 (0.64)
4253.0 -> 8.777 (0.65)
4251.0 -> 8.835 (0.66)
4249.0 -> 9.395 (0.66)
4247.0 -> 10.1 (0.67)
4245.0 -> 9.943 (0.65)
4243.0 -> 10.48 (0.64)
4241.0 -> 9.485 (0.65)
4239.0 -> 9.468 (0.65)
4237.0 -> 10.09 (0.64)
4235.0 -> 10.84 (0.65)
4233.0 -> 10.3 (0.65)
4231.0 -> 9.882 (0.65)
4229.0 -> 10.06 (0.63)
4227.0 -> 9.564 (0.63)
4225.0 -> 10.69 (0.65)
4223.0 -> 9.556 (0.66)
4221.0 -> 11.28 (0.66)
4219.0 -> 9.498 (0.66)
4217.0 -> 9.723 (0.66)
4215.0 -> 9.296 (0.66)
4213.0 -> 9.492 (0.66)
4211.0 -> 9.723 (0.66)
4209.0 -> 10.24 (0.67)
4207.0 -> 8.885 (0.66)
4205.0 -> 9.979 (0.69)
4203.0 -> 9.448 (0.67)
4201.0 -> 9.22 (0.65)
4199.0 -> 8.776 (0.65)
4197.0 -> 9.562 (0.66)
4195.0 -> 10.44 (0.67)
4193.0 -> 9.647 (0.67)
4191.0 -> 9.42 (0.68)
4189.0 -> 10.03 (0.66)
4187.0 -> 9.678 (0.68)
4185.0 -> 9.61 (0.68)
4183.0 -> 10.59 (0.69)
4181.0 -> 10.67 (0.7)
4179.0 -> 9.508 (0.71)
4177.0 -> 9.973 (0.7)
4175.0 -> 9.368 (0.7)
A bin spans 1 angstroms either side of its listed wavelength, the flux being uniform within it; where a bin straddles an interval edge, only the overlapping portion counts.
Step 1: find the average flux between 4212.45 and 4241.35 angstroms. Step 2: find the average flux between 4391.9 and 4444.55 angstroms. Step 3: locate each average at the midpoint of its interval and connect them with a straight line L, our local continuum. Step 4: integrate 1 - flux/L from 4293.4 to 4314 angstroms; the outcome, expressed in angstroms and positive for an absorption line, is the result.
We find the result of 4.0 angstroms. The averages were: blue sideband 9.97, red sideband 19.4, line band 11.1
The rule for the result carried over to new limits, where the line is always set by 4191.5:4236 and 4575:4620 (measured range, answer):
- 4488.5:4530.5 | -3.15 angstroms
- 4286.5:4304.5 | -1.91 angstroms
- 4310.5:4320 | -1.60 angstroms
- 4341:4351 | -3.16 angstroms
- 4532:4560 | -0.24 angstroms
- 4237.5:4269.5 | 0.39 angstroms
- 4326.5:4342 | -4.30 angstroms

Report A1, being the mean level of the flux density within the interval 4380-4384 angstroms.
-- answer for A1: 15.6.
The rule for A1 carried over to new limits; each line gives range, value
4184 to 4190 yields 9.77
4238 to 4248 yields 9.9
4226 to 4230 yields 9.81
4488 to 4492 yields 11.8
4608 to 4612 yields 10.3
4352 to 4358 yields 13.7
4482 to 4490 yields 12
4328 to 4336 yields 12.8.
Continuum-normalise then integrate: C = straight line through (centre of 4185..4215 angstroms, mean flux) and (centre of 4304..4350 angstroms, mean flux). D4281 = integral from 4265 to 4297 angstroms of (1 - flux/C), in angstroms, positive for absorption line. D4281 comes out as 2.7 angstroms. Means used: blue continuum 9.6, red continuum 12.1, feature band 10.3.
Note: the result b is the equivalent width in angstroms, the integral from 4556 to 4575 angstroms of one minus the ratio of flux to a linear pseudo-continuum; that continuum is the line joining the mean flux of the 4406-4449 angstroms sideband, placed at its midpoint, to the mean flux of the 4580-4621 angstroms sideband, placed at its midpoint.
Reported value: 3.23 angstroms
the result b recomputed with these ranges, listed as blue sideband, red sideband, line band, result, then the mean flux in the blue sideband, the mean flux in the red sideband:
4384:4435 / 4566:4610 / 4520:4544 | 5.1 angstroms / 19.6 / 10.3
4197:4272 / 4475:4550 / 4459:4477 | -3.3 angstroms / 9.82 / 11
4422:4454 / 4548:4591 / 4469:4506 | 7.7 angstroms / 17.8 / 10.1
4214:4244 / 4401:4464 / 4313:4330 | 2.2 angstroms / 10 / 17.9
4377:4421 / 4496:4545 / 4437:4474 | 1.6 angstroms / 18.7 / 10.7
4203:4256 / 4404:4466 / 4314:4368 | 4.8 angstroms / 9.81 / 17.7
